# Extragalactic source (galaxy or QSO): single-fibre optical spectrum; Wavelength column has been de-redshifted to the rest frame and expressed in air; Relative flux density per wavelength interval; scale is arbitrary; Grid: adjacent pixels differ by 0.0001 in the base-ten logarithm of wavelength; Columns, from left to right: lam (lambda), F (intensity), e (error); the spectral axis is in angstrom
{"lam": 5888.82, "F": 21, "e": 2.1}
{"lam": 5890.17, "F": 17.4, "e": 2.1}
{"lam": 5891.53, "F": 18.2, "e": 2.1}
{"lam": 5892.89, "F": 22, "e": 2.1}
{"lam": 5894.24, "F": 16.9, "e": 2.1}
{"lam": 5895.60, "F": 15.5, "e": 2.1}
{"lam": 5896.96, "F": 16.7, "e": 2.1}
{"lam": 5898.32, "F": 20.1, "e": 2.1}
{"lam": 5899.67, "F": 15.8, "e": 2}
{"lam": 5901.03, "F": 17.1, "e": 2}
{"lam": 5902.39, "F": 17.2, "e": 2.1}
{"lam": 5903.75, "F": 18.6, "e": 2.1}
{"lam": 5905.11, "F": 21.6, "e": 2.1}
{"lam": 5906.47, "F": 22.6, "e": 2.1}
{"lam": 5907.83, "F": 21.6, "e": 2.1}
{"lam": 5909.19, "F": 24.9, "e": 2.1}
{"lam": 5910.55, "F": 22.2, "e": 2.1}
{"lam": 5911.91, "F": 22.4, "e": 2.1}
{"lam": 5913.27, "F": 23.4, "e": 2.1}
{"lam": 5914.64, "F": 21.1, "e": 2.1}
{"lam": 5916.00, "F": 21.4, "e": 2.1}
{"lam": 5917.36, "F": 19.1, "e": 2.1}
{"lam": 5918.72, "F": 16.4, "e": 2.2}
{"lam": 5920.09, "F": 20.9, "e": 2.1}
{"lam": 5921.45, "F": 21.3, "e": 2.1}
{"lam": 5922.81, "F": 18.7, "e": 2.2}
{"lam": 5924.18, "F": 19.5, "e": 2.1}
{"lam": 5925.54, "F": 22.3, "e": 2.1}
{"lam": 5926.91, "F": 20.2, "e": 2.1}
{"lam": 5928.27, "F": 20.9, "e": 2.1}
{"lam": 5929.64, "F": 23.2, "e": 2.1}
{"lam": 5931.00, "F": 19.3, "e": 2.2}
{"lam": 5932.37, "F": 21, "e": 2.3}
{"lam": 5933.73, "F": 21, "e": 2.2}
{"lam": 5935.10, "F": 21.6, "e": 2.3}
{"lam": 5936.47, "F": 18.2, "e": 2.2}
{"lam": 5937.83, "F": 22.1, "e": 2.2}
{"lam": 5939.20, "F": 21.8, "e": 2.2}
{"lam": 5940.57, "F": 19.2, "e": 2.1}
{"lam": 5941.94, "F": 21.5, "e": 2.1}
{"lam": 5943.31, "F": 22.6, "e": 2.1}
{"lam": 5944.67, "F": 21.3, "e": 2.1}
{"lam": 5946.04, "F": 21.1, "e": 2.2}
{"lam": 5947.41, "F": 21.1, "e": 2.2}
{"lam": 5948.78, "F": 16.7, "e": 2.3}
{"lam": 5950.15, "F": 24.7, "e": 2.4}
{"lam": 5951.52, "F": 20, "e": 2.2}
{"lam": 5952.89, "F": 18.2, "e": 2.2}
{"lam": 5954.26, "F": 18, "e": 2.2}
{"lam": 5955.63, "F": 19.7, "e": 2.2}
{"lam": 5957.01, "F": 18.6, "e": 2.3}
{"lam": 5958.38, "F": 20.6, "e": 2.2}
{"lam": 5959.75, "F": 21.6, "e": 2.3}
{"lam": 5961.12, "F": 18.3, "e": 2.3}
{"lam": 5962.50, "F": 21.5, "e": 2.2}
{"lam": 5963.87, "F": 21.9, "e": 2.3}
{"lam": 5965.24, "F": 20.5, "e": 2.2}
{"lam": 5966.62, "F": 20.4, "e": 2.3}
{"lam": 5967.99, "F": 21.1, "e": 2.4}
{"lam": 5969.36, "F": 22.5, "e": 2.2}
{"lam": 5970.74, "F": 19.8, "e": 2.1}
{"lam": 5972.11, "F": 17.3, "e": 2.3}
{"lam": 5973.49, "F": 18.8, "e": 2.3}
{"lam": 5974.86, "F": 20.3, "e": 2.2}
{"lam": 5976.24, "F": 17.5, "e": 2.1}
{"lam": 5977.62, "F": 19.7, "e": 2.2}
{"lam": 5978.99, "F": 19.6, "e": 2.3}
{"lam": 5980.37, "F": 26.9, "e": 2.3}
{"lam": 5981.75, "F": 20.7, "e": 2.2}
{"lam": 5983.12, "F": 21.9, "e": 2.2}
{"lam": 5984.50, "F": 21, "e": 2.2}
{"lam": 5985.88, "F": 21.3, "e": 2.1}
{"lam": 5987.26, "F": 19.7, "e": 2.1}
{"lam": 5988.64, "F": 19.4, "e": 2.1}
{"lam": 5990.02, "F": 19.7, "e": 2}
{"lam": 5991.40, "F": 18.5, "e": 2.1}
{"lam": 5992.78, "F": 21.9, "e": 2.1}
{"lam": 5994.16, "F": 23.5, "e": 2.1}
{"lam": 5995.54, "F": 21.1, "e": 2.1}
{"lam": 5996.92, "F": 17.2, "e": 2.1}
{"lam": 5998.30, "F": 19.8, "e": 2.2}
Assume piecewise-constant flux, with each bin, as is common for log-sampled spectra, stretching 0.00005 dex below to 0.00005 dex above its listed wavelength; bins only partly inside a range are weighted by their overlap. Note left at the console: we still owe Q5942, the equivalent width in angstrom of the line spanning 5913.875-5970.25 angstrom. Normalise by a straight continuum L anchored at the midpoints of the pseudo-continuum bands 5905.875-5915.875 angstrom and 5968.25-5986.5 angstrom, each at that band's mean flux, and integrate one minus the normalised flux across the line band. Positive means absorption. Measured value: 2.8 angstrom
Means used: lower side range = 22.5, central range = 20.5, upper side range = 20.6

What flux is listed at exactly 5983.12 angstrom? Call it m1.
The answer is 21.9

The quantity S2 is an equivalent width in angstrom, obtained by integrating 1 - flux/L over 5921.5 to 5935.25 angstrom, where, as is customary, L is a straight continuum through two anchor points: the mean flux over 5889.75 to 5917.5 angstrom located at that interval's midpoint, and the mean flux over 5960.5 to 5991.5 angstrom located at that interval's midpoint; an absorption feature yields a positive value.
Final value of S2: -0.5 angstrom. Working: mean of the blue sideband 19.8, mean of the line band 20.8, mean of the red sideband 20.4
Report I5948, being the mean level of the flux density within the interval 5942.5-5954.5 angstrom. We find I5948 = 20.5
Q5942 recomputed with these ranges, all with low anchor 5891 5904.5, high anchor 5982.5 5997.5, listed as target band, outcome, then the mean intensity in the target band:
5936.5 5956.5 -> -1.3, 20.5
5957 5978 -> -0.3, 20.1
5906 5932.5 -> -3.8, 21.1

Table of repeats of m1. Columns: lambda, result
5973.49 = 18.8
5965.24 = 20.5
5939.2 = 21.8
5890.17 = 17.4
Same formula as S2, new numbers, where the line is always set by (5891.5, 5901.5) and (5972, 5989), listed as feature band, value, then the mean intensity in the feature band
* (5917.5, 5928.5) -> -0.8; 19.9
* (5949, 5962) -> -0.2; 19.9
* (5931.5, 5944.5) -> -1.3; 21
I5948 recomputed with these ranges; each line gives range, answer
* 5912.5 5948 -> 20.8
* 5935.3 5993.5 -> 20.4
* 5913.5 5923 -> 20.1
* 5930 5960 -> 20.5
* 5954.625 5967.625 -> 20.3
